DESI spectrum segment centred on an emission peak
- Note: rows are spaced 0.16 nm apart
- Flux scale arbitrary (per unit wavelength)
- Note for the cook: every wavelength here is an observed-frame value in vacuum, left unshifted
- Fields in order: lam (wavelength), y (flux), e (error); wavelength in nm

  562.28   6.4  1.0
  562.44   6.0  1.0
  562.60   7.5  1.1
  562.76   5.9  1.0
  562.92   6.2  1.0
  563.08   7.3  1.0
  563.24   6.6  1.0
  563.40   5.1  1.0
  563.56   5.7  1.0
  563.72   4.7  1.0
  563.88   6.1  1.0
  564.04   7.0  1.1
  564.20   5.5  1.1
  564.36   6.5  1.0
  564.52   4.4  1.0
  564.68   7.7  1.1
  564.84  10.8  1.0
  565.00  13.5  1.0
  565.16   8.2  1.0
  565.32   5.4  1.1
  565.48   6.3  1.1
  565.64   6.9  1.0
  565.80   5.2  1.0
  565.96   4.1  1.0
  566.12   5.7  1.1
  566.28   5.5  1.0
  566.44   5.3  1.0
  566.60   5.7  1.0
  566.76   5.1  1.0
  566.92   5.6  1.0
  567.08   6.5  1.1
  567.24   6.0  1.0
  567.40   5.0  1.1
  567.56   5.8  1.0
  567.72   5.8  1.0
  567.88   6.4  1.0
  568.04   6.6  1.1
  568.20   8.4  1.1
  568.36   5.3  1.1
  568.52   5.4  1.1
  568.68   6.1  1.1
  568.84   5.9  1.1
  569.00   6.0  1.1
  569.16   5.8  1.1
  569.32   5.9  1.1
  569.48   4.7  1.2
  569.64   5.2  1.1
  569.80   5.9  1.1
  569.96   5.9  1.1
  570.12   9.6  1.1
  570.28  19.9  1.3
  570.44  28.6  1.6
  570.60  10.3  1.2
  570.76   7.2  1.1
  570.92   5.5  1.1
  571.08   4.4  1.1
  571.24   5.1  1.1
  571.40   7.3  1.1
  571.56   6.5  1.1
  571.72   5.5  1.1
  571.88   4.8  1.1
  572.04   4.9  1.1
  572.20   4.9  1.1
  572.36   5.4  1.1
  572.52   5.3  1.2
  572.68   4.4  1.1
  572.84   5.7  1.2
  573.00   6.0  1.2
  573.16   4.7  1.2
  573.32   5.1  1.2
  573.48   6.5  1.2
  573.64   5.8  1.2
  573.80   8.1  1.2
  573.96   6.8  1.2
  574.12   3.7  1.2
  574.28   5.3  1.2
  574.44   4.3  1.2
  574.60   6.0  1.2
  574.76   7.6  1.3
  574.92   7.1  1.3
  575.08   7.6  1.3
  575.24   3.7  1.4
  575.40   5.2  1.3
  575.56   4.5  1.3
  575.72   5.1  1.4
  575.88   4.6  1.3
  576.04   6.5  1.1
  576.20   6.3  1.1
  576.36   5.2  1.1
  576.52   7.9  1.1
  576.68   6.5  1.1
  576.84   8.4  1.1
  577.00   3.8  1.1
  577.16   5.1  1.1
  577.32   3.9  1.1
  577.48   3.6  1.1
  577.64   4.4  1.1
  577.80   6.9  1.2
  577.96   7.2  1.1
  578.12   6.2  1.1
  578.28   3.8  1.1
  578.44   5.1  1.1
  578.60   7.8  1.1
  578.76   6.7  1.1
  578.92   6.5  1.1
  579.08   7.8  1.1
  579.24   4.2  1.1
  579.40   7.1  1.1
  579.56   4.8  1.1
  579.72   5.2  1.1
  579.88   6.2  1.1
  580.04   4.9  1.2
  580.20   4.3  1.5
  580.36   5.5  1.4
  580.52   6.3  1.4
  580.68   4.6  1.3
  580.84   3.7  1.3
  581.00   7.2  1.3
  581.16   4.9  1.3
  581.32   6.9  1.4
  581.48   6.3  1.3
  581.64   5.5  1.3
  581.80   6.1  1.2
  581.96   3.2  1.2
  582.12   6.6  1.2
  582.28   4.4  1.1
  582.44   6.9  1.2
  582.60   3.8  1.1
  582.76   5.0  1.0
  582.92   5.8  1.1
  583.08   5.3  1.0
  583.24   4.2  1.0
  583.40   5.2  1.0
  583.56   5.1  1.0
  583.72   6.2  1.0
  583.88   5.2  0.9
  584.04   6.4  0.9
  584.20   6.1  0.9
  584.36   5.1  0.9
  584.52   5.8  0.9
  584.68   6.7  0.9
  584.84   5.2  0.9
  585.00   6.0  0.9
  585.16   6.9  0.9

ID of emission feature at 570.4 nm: [O III] 5007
